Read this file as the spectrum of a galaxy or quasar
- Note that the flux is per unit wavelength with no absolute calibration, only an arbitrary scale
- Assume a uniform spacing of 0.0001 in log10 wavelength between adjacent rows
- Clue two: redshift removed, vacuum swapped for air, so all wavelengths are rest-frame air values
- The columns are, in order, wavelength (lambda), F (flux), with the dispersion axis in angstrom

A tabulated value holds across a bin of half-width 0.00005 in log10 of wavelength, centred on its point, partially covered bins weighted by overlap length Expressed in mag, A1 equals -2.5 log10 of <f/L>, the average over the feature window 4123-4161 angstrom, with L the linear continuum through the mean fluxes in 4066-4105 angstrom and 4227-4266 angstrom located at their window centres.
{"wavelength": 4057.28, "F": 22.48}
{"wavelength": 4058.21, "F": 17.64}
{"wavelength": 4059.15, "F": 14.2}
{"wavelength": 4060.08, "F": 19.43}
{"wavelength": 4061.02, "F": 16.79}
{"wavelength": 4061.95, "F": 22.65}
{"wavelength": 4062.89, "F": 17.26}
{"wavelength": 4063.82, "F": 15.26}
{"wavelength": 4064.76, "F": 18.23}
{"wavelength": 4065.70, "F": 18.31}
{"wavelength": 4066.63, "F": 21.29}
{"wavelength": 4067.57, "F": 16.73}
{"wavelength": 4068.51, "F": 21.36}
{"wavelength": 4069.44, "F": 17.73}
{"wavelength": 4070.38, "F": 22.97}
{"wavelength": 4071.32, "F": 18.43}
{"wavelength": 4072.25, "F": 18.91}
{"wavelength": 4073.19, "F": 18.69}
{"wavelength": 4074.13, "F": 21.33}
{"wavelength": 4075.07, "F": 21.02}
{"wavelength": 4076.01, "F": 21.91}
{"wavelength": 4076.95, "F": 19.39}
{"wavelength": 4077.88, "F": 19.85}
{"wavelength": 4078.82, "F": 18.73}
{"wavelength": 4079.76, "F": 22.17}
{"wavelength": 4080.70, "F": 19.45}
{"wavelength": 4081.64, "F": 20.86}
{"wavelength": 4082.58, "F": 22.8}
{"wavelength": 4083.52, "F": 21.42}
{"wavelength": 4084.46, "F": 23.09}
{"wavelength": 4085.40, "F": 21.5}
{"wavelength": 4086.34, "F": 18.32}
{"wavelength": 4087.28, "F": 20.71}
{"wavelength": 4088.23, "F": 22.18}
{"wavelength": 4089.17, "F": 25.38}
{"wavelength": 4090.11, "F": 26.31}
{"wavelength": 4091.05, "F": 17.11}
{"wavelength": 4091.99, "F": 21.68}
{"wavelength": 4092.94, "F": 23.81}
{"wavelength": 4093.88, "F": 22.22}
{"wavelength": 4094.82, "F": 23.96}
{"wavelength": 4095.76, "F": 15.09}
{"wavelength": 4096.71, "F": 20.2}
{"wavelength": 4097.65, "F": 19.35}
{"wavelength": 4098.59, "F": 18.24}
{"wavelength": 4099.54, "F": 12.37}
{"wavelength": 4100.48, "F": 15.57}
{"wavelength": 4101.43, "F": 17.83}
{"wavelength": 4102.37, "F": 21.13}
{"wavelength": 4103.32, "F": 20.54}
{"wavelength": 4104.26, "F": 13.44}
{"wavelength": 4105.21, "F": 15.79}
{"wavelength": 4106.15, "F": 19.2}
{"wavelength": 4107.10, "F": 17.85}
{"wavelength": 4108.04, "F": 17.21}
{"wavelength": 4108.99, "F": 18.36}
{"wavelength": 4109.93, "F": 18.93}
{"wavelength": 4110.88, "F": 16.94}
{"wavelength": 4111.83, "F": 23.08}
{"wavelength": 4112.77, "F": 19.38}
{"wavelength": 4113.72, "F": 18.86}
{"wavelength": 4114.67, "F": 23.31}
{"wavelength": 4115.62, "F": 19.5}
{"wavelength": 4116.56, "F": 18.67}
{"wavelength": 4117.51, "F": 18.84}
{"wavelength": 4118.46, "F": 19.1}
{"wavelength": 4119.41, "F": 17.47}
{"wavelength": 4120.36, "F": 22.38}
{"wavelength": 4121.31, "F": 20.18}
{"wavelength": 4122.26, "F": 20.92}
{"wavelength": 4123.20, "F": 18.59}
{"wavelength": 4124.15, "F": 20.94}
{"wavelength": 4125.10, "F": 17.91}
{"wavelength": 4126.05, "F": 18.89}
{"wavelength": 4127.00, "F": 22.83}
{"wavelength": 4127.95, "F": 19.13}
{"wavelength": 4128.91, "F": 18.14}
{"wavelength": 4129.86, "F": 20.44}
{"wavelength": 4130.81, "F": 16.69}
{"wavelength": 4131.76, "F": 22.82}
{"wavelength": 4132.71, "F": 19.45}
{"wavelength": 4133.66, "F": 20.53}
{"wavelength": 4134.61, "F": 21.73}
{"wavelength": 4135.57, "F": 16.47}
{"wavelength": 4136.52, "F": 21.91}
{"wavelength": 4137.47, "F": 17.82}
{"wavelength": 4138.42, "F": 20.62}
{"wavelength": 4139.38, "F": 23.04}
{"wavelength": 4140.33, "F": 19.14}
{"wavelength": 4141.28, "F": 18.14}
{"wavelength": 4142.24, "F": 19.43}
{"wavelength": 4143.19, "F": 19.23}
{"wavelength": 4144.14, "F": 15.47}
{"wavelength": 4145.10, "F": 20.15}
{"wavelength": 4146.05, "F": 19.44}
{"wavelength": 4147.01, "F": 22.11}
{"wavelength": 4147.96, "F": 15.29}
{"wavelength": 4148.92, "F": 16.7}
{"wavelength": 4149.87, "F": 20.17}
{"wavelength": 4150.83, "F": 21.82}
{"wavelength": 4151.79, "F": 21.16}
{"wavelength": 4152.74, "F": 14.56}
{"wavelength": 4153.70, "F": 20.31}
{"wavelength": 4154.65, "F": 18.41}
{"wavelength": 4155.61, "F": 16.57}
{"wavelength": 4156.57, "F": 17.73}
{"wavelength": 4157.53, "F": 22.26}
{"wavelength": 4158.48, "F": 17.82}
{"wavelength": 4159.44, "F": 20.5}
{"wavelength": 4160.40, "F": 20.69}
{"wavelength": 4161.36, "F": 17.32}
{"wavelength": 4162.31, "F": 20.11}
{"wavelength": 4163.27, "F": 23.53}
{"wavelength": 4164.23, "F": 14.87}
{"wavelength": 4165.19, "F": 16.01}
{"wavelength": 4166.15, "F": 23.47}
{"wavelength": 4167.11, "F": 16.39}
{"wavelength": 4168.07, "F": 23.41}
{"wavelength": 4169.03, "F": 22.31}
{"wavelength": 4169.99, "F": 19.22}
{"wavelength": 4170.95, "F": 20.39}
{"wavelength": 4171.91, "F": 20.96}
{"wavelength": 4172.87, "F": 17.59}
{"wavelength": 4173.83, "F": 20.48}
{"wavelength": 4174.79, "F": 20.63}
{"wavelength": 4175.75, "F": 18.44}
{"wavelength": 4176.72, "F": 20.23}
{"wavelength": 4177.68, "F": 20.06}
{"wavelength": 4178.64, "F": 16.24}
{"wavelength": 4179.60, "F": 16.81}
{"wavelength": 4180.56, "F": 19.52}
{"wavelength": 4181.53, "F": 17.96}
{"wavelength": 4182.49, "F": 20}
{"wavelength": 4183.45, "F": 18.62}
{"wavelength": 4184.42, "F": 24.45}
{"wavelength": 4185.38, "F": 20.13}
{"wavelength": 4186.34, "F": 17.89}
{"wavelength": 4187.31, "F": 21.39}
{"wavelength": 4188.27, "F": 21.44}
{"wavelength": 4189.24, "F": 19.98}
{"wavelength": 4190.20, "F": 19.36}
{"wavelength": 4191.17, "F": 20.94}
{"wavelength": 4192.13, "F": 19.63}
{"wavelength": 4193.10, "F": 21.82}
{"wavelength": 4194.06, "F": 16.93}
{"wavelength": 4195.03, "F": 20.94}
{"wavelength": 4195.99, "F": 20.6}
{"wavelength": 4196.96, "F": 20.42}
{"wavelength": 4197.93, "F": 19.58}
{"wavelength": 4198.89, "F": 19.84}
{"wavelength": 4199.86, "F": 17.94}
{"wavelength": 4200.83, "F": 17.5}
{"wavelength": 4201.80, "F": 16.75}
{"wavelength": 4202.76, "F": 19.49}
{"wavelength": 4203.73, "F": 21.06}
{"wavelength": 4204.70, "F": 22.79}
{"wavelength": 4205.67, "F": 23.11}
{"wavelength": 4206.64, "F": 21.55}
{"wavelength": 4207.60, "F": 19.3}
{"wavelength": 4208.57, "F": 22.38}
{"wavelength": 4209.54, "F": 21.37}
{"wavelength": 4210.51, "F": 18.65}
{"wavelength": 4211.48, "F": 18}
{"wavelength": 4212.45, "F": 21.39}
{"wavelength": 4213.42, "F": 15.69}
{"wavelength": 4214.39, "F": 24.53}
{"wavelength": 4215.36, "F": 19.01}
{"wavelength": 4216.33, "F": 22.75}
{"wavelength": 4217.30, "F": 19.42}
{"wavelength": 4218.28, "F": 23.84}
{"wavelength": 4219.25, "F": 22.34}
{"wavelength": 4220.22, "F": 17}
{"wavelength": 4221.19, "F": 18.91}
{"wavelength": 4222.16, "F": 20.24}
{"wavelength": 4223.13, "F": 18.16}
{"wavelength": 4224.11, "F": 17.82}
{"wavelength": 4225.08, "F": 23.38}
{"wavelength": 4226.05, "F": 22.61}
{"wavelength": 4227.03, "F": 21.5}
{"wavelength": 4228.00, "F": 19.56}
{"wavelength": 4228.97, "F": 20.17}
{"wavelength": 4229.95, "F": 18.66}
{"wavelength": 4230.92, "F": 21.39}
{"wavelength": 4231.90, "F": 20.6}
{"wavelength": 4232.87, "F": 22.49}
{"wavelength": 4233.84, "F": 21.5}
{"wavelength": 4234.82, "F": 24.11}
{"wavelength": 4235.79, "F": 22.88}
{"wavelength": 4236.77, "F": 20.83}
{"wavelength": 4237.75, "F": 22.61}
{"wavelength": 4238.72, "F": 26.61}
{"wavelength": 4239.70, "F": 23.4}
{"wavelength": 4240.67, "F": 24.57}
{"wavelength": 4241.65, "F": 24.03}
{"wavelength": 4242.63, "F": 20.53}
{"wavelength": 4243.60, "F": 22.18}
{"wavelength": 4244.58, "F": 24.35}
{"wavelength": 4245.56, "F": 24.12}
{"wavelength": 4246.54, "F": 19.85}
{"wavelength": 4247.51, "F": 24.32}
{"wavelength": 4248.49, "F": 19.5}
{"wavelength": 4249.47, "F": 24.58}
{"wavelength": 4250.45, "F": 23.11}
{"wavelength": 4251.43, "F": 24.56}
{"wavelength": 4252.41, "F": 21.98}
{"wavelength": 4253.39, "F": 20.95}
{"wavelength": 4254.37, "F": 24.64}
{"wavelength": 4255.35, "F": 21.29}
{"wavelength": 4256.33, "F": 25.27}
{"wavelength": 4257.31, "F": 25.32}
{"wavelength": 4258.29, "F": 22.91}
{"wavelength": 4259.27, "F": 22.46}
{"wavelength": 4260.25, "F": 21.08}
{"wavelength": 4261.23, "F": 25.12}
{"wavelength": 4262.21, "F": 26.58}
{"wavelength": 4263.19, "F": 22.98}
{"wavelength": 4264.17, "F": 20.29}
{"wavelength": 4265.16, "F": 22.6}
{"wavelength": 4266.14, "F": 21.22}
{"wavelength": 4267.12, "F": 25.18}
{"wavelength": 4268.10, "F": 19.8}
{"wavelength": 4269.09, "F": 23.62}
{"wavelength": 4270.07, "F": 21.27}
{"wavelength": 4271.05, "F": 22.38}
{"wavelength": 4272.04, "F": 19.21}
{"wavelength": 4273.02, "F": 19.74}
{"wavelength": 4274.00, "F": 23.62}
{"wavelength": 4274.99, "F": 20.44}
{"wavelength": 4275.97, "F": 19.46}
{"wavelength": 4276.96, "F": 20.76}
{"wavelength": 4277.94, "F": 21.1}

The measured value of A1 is 0.087 mag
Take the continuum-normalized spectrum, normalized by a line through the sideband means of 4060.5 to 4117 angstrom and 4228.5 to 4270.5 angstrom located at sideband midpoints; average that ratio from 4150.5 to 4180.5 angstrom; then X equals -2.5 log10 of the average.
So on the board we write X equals 0.094 mag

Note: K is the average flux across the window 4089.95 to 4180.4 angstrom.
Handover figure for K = 19.3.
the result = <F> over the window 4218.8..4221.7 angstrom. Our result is 19.4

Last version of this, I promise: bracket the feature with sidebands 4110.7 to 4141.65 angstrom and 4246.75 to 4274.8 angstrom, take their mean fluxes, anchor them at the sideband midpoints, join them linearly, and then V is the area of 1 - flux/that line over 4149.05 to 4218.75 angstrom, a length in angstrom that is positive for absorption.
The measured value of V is 4.1 angstrom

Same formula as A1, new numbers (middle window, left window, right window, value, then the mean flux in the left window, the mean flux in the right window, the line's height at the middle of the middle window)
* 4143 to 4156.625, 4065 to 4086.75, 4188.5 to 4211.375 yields 0.085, 20.3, 20.1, 20.1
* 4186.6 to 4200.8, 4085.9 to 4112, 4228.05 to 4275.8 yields 0.071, 19.3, 22.5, 21.3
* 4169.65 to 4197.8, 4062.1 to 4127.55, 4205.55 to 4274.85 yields 0.068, 19.7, 21.9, 21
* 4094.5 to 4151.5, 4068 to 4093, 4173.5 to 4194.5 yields 0.070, 21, 19.7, 20.4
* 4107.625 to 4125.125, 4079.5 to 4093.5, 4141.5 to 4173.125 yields 0.062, 21.8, 19.3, 20.7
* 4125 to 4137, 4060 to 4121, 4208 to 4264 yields 0.026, 19.7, 21.9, 20.3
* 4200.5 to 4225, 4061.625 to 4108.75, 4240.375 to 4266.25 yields 0.103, 19.7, 23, 22.2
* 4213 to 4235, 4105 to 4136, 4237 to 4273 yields 0.072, 19.4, 22.8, 22.1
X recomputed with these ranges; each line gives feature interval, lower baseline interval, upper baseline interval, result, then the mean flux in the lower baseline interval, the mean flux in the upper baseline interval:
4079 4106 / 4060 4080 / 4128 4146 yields -0.03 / 19.4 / 19.5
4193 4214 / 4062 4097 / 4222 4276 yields 0.10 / 20.5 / 22.2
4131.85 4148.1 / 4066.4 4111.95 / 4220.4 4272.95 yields 0.05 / 19.8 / 22.2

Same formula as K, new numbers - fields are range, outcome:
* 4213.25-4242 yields 21.4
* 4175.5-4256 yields 20.9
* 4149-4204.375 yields 19.5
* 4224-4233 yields 20.9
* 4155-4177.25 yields 19.6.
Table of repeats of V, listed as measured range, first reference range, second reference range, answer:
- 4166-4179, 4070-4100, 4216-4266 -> 0.9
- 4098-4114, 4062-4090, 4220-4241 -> 2.0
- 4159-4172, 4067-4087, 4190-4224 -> 0.2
